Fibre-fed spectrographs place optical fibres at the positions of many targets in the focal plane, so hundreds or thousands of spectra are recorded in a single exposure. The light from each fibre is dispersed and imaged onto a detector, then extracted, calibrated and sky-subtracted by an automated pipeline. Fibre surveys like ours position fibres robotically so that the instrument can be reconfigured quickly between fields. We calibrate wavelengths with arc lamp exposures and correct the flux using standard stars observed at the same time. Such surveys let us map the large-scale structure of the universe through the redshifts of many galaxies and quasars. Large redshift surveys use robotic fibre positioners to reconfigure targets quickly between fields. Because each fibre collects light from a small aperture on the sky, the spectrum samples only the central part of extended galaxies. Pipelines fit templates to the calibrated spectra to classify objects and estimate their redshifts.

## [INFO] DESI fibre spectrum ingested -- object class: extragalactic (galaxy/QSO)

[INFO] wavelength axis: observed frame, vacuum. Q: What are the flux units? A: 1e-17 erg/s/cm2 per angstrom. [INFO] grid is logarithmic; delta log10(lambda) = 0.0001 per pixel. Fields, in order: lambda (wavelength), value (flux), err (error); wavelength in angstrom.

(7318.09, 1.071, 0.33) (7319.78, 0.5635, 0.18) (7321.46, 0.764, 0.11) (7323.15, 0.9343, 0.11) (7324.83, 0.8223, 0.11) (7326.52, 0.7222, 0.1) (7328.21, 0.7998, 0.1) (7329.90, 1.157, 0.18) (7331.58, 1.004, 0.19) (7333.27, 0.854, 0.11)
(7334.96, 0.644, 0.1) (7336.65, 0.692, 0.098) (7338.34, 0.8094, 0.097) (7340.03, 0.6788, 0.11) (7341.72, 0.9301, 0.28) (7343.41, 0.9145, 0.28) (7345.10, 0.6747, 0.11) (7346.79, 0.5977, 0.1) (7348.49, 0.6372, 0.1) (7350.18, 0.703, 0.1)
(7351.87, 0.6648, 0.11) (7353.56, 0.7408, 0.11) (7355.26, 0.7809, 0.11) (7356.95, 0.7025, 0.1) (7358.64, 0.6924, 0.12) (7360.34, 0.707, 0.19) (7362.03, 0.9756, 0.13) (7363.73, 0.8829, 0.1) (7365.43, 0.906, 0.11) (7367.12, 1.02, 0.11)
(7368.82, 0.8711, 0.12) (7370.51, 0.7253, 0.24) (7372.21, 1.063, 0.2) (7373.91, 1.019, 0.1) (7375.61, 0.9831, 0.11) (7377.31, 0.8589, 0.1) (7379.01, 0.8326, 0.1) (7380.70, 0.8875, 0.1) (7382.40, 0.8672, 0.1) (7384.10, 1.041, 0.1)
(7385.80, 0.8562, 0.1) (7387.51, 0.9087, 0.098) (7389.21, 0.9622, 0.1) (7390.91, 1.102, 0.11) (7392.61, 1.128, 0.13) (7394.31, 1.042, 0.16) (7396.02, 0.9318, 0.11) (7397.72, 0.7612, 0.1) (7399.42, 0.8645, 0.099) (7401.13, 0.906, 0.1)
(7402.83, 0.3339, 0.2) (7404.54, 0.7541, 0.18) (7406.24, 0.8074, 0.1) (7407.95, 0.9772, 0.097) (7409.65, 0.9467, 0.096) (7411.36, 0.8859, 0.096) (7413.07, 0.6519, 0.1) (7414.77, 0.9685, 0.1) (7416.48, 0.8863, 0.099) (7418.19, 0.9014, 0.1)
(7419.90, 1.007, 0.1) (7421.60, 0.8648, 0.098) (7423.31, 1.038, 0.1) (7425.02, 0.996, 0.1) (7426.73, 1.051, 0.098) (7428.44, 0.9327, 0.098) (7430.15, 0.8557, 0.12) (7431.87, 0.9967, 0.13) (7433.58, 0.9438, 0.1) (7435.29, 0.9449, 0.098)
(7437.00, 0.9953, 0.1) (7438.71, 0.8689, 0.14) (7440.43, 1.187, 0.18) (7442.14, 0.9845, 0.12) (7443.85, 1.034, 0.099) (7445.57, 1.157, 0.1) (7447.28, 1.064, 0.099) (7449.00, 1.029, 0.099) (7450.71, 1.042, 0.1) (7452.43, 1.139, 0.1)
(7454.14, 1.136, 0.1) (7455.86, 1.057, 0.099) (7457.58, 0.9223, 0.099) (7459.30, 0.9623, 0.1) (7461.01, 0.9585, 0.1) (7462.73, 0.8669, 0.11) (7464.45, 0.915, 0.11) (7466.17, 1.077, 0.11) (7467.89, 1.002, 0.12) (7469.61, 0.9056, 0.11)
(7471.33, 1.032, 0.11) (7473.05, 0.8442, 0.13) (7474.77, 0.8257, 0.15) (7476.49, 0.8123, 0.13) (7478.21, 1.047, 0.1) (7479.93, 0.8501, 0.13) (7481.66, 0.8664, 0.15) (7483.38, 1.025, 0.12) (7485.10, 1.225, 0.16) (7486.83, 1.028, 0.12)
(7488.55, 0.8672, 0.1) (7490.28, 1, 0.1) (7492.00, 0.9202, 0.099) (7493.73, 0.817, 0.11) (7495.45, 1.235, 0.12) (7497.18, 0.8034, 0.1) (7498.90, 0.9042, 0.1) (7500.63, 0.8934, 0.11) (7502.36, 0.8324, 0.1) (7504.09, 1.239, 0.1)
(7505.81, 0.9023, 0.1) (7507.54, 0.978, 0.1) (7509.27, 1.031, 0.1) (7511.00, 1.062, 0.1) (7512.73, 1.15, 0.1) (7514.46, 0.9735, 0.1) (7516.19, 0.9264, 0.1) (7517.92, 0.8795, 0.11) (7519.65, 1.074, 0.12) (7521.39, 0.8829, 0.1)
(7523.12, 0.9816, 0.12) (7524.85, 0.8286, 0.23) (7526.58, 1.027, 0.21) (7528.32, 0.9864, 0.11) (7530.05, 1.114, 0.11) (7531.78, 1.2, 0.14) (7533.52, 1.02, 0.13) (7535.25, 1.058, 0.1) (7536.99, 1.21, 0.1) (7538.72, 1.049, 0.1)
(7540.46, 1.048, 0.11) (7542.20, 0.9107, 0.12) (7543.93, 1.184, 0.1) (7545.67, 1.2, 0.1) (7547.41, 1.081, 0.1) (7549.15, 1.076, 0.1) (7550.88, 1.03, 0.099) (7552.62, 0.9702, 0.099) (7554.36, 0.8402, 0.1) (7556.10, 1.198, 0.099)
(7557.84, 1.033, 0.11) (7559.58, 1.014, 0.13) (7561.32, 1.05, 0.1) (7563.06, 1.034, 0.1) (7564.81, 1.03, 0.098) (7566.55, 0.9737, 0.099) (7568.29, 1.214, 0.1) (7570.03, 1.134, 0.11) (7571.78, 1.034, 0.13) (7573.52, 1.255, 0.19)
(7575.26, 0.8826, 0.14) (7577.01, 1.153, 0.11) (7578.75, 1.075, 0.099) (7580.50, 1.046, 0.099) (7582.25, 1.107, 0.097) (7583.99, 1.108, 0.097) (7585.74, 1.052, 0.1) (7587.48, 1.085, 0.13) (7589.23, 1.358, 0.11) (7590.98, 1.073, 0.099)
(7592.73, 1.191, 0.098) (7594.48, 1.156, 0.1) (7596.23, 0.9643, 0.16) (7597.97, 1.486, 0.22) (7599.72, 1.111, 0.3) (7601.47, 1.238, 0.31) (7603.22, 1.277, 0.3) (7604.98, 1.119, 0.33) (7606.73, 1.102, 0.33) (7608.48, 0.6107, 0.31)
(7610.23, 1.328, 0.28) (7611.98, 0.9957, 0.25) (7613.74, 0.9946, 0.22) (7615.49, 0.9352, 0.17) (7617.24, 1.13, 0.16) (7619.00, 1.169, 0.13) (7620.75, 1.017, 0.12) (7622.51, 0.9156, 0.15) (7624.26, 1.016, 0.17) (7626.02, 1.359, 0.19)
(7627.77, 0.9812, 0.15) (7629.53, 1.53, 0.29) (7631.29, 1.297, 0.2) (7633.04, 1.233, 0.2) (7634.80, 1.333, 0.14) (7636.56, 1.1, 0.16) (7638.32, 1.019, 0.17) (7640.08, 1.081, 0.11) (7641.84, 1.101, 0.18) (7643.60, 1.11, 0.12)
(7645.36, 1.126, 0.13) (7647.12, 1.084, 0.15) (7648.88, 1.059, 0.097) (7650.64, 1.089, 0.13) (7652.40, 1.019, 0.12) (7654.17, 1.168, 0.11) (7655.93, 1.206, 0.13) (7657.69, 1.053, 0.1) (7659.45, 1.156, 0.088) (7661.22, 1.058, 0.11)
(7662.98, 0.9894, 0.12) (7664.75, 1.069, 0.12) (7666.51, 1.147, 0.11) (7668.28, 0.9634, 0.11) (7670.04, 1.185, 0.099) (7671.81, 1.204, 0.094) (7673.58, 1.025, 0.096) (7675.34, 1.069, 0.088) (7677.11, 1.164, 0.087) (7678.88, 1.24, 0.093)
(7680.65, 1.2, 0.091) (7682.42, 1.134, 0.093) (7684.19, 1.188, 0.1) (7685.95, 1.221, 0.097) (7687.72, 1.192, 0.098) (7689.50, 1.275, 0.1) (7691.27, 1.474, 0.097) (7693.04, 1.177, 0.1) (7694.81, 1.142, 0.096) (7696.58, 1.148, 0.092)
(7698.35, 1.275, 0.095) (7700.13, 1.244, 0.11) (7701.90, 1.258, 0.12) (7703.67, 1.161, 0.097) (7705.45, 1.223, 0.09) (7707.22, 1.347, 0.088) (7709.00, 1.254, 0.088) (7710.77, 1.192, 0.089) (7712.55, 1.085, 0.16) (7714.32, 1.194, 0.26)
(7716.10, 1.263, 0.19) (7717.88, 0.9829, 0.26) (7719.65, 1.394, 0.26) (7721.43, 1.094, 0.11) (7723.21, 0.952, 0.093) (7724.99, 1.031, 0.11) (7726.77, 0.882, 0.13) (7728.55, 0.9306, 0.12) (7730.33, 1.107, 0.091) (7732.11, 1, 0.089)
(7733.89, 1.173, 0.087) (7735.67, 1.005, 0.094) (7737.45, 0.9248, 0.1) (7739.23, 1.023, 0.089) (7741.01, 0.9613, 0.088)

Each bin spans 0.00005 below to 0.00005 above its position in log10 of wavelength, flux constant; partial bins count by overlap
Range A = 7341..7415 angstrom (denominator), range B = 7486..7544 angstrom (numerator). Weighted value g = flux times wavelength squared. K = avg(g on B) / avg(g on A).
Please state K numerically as 1.22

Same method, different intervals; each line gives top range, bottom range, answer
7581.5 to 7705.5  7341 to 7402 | 1.42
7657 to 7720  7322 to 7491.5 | 1.40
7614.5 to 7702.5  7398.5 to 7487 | 1.28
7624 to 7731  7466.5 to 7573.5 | 1.19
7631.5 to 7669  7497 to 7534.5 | 1.16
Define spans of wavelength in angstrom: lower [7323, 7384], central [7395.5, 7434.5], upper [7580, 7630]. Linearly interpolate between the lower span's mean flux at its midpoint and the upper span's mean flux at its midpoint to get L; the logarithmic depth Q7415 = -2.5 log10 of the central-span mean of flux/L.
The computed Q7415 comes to 0.023 mag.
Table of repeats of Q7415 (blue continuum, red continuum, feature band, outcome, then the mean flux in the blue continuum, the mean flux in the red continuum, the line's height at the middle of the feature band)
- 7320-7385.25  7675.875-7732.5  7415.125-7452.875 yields -0.099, 0.828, 1.17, 0.907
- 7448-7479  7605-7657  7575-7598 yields -0.044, 0.976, 1.11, 1.07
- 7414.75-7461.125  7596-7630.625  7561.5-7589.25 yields 0.005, 0.999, 1.12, 1.09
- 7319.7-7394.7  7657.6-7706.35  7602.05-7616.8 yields 0.045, 0.849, 1.17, 1.1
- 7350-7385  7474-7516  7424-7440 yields -0.054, 0.857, 0.97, 0.914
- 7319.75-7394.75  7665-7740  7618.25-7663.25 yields -0.034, 0.849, 1.15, 1.09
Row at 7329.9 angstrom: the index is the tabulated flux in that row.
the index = 1.157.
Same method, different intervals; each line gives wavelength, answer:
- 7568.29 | 1.214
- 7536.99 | 1.21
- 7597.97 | 1.486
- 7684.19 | 1.188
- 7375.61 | 0.9831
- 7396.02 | 0.9318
